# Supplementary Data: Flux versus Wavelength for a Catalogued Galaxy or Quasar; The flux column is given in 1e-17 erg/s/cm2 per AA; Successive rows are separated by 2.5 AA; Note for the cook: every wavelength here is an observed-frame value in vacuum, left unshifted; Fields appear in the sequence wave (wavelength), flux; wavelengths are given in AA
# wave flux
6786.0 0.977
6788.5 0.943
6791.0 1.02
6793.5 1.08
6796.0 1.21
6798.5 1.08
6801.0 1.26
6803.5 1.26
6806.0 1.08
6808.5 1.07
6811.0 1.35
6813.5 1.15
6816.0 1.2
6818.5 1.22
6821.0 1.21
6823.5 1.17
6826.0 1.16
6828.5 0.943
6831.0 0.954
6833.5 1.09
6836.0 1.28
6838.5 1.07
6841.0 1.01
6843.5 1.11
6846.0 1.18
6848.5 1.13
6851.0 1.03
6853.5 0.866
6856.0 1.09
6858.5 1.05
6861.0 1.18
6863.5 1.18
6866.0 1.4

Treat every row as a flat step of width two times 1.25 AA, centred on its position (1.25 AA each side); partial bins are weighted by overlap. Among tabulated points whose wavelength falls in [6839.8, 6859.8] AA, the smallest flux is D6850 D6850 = 0.866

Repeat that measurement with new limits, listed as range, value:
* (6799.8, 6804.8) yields 1.26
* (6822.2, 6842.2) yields 0.943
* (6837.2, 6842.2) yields 1.01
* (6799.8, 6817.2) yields 1.07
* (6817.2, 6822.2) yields 1.21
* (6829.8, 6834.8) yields 0.954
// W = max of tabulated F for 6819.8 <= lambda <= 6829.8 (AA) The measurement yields 1.21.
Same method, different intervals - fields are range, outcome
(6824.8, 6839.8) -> 1.28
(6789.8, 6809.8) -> 1.26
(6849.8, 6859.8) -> 1.09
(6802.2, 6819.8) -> 1.35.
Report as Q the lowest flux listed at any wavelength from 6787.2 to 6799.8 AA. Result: 0.943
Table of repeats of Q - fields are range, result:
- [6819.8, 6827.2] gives 1.16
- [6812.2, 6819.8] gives 1.15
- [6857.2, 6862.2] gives 1.05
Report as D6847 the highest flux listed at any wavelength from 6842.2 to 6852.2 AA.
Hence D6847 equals 1.18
